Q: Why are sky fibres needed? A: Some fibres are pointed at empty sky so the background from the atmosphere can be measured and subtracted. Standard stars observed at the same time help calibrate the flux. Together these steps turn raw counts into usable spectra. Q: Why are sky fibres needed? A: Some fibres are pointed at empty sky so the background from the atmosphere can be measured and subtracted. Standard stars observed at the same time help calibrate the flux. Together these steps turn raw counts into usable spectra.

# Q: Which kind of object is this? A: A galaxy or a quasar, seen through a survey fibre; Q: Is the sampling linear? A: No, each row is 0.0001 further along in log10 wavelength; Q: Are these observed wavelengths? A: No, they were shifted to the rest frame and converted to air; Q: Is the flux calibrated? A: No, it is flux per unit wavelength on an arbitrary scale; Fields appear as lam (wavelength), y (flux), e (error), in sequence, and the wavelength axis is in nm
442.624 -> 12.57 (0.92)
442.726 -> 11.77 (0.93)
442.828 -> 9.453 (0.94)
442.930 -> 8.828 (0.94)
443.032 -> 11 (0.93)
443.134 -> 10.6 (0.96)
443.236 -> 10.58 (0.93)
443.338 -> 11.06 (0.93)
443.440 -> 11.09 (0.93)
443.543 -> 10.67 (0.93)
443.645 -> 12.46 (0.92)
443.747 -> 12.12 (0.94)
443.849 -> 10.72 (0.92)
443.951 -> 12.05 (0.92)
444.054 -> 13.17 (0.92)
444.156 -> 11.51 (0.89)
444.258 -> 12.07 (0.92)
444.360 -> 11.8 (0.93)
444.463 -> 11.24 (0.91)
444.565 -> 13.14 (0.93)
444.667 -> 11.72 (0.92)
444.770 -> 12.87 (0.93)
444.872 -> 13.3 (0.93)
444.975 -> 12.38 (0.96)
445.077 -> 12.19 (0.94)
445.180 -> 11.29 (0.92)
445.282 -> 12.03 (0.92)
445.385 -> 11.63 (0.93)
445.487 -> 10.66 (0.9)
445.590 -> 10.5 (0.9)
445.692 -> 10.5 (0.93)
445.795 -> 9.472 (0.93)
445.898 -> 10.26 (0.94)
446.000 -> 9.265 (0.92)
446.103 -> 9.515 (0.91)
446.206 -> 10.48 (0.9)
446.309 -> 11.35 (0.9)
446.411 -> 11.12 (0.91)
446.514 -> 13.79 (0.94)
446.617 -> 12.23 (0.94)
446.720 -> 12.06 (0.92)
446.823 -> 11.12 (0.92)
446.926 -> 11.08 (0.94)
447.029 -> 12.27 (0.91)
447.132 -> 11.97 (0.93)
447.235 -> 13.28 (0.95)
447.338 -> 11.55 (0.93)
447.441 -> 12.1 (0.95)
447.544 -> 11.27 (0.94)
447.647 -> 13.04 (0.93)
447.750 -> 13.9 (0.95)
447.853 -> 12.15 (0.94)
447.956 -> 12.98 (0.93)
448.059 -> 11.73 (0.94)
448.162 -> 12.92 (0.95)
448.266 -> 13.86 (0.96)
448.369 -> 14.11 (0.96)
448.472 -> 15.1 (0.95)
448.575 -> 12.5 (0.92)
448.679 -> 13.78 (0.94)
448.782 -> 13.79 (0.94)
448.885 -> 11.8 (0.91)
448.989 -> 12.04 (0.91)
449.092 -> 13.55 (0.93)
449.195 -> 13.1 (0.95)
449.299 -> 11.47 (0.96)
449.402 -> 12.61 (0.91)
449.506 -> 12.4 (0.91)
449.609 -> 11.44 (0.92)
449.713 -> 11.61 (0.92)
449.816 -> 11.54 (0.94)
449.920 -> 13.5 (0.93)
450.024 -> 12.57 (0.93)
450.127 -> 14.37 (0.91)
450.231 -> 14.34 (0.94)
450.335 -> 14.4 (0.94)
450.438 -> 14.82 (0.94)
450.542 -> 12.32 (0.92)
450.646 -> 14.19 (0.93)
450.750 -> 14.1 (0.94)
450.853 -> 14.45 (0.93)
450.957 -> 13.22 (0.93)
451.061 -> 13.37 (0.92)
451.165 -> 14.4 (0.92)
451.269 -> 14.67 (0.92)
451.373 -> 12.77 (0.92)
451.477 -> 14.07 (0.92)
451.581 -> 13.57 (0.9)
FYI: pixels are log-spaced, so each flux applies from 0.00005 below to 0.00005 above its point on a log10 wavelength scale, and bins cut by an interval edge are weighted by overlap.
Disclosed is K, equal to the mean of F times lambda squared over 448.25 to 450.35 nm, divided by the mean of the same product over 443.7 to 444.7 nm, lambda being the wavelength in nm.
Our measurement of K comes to 1.1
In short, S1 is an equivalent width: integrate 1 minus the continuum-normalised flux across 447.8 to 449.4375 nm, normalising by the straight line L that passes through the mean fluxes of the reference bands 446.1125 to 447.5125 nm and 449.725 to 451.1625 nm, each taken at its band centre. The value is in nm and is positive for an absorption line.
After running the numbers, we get -0.04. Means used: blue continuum 11.8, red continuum 13.6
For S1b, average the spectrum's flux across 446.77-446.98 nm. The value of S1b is 11.1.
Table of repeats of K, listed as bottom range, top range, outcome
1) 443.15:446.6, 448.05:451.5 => 1.18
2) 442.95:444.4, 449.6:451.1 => 1.21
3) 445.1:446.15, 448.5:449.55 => 1.23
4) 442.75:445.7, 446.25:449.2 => 1.11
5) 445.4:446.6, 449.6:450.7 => 1.26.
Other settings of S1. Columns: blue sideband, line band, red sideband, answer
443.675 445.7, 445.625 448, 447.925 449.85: 0.14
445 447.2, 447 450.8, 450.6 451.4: -0.06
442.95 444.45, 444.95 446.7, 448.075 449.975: 0.13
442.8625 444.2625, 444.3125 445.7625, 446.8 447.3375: -0.03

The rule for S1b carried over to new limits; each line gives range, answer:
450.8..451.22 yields 13.9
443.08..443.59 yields 10.8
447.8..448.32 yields 12.7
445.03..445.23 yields 11.7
